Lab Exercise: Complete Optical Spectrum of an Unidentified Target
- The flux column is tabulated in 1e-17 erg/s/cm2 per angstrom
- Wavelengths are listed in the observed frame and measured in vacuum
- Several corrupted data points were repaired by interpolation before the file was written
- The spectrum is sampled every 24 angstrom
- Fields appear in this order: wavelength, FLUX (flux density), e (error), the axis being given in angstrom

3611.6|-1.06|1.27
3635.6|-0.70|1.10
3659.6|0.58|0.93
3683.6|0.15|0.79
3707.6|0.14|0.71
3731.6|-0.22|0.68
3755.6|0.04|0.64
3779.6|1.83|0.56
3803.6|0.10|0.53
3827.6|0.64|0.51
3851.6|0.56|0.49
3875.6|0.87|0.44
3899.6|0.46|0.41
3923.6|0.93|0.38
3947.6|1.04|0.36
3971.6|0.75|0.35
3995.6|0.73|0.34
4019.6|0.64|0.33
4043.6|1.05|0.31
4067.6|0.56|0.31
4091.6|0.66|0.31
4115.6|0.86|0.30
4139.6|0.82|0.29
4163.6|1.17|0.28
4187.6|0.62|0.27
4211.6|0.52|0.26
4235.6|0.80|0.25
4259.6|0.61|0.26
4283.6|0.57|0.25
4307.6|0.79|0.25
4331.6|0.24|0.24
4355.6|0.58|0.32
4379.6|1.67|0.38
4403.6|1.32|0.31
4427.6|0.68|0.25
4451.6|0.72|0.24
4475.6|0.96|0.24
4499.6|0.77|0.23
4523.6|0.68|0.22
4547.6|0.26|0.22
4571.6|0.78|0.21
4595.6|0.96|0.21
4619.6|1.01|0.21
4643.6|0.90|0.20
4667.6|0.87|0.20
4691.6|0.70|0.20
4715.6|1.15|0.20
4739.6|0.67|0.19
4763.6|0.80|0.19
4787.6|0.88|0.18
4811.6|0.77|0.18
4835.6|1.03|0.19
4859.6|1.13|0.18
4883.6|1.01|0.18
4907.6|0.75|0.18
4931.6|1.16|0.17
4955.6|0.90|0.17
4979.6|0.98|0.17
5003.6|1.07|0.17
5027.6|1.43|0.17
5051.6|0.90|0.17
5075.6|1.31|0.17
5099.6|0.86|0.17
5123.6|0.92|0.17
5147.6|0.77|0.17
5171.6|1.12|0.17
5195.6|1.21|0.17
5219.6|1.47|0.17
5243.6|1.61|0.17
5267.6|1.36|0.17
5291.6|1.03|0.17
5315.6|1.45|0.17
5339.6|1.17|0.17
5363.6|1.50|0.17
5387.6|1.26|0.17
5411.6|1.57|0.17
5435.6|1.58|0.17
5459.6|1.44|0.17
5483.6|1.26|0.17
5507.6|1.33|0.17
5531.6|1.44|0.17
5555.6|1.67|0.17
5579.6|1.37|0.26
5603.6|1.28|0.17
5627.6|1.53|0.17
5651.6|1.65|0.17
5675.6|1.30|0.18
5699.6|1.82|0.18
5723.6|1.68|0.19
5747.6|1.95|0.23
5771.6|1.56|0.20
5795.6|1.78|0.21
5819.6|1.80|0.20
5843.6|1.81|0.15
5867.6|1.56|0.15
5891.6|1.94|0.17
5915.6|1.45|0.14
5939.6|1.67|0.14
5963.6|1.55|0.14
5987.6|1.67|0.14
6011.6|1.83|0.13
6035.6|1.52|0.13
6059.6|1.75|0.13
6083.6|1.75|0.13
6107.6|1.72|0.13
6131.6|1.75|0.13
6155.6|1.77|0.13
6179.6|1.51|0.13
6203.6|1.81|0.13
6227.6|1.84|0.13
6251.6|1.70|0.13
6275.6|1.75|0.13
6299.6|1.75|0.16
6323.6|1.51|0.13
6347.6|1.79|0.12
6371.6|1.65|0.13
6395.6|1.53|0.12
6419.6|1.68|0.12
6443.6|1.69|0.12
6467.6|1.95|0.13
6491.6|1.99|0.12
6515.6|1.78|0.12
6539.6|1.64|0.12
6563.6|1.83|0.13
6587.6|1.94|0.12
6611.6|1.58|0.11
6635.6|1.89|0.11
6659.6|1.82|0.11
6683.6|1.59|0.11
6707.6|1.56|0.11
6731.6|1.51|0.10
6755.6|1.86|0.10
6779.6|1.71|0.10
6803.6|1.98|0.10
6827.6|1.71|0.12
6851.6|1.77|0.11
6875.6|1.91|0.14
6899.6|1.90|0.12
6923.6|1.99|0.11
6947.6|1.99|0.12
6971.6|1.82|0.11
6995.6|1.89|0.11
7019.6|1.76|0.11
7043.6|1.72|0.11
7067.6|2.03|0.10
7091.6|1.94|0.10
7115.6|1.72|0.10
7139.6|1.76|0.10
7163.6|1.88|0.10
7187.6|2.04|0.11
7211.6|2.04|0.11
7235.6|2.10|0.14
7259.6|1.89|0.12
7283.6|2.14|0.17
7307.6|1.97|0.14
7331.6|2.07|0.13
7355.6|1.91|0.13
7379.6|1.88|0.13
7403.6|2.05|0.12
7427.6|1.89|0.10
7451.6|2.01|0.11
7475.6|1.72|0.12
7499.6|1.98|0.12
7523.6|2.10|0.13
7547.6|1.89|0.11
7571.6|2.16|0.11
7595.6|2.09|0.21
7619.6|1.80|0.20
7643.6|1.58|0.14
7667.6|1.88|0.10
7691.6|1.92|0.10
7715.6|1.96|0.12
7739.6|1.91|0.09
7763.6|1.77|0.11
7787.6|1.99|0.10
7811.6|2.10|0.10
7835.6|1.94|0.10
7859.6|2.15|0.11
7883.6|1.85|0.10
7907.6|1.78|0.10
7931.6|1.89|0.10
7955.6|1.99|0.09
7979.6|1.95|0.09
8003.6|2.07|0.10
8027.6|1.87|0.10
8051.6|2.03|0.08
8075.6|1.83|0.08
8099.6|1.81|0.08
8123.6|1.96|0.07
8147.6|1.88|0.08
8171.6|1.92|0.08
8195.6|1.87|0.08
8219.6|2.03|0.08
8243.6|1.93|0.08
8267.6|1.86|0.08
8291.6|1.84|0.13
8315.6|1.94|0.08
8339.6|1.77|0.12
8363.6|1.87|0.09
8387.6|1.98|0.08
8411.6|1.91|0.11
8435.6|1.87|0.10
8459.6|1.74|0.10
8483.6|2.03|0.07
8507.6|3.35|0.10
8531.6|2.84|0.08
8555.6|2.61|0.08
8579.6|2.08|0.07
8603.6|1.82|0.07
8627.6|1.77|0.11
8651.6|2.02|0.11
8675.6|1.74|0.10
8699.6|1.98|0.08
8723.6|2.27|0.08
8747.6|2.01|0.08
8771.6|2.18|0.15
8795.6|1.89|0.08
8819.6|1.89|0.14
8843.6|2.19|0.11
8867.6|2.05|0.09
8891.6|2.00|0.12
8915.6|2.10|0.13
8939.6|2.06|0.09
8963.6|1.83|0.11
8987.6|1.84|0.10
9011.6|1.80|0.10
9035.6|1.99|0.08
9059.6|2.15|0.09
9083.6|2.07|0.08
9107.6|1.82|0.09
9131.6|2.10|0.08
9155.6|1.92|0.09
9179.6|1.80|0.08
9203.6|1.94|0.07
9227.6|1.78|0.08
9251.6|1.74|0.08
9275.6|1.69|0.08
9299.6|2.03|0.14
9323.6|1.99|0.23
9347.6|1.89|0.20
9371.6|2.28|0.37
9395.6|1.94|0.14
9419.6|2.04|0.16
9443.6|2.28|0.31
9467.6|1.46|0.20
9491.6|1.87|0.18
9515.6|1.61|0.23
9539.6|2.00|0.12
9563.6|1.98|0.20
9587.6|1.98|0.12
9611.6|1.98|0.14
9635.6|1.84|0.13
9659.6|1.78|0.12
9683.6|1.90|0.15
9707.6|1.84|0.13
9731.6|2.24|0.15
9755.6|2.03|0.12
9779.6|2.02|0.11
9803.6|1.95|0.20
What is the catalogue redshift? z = 0.297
